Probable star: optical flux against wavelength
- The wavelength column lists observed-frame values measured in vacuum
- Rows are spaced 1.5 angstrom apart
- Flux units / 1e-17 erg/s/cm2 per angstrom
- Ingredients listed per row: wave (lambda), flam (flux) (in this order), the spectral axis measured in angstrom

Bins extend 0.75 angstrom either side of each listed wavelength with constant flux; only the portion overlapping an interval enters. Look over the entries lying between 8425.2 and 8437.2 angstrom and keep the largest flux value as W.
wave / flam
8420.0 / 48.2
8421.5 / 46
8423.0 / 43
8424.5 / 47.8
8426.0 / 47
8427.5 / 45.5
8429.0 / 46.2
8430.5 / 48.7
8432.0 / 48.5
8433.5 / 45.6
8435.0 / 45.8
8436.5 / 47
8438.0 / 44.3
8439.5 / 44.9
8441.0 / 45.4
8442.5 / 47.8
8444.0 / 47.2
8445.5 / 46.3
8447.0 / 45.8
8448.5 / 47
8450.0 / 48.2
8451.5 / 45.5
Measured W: 48.7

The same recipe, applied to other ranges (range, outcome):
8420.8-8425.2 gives 47.8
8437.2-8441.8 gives 45.4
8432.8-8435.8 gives 45.8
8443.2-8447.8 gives 47.2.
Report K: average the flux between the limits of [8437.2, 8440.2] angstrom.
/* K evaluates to 44.6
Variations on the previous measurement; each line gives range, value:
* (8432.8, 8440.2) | 45.5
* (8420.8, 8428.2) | 45.9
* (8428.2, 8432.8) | 47.8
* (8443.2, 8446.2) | 46.8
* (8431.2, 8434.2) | 47.1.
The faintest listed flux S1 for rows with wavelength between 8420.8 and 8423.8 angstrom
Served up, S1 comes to 43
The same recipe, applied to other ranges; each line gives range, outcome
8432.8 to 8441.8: 44.3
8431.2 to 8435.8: 45.6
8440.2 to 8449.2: 45.4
